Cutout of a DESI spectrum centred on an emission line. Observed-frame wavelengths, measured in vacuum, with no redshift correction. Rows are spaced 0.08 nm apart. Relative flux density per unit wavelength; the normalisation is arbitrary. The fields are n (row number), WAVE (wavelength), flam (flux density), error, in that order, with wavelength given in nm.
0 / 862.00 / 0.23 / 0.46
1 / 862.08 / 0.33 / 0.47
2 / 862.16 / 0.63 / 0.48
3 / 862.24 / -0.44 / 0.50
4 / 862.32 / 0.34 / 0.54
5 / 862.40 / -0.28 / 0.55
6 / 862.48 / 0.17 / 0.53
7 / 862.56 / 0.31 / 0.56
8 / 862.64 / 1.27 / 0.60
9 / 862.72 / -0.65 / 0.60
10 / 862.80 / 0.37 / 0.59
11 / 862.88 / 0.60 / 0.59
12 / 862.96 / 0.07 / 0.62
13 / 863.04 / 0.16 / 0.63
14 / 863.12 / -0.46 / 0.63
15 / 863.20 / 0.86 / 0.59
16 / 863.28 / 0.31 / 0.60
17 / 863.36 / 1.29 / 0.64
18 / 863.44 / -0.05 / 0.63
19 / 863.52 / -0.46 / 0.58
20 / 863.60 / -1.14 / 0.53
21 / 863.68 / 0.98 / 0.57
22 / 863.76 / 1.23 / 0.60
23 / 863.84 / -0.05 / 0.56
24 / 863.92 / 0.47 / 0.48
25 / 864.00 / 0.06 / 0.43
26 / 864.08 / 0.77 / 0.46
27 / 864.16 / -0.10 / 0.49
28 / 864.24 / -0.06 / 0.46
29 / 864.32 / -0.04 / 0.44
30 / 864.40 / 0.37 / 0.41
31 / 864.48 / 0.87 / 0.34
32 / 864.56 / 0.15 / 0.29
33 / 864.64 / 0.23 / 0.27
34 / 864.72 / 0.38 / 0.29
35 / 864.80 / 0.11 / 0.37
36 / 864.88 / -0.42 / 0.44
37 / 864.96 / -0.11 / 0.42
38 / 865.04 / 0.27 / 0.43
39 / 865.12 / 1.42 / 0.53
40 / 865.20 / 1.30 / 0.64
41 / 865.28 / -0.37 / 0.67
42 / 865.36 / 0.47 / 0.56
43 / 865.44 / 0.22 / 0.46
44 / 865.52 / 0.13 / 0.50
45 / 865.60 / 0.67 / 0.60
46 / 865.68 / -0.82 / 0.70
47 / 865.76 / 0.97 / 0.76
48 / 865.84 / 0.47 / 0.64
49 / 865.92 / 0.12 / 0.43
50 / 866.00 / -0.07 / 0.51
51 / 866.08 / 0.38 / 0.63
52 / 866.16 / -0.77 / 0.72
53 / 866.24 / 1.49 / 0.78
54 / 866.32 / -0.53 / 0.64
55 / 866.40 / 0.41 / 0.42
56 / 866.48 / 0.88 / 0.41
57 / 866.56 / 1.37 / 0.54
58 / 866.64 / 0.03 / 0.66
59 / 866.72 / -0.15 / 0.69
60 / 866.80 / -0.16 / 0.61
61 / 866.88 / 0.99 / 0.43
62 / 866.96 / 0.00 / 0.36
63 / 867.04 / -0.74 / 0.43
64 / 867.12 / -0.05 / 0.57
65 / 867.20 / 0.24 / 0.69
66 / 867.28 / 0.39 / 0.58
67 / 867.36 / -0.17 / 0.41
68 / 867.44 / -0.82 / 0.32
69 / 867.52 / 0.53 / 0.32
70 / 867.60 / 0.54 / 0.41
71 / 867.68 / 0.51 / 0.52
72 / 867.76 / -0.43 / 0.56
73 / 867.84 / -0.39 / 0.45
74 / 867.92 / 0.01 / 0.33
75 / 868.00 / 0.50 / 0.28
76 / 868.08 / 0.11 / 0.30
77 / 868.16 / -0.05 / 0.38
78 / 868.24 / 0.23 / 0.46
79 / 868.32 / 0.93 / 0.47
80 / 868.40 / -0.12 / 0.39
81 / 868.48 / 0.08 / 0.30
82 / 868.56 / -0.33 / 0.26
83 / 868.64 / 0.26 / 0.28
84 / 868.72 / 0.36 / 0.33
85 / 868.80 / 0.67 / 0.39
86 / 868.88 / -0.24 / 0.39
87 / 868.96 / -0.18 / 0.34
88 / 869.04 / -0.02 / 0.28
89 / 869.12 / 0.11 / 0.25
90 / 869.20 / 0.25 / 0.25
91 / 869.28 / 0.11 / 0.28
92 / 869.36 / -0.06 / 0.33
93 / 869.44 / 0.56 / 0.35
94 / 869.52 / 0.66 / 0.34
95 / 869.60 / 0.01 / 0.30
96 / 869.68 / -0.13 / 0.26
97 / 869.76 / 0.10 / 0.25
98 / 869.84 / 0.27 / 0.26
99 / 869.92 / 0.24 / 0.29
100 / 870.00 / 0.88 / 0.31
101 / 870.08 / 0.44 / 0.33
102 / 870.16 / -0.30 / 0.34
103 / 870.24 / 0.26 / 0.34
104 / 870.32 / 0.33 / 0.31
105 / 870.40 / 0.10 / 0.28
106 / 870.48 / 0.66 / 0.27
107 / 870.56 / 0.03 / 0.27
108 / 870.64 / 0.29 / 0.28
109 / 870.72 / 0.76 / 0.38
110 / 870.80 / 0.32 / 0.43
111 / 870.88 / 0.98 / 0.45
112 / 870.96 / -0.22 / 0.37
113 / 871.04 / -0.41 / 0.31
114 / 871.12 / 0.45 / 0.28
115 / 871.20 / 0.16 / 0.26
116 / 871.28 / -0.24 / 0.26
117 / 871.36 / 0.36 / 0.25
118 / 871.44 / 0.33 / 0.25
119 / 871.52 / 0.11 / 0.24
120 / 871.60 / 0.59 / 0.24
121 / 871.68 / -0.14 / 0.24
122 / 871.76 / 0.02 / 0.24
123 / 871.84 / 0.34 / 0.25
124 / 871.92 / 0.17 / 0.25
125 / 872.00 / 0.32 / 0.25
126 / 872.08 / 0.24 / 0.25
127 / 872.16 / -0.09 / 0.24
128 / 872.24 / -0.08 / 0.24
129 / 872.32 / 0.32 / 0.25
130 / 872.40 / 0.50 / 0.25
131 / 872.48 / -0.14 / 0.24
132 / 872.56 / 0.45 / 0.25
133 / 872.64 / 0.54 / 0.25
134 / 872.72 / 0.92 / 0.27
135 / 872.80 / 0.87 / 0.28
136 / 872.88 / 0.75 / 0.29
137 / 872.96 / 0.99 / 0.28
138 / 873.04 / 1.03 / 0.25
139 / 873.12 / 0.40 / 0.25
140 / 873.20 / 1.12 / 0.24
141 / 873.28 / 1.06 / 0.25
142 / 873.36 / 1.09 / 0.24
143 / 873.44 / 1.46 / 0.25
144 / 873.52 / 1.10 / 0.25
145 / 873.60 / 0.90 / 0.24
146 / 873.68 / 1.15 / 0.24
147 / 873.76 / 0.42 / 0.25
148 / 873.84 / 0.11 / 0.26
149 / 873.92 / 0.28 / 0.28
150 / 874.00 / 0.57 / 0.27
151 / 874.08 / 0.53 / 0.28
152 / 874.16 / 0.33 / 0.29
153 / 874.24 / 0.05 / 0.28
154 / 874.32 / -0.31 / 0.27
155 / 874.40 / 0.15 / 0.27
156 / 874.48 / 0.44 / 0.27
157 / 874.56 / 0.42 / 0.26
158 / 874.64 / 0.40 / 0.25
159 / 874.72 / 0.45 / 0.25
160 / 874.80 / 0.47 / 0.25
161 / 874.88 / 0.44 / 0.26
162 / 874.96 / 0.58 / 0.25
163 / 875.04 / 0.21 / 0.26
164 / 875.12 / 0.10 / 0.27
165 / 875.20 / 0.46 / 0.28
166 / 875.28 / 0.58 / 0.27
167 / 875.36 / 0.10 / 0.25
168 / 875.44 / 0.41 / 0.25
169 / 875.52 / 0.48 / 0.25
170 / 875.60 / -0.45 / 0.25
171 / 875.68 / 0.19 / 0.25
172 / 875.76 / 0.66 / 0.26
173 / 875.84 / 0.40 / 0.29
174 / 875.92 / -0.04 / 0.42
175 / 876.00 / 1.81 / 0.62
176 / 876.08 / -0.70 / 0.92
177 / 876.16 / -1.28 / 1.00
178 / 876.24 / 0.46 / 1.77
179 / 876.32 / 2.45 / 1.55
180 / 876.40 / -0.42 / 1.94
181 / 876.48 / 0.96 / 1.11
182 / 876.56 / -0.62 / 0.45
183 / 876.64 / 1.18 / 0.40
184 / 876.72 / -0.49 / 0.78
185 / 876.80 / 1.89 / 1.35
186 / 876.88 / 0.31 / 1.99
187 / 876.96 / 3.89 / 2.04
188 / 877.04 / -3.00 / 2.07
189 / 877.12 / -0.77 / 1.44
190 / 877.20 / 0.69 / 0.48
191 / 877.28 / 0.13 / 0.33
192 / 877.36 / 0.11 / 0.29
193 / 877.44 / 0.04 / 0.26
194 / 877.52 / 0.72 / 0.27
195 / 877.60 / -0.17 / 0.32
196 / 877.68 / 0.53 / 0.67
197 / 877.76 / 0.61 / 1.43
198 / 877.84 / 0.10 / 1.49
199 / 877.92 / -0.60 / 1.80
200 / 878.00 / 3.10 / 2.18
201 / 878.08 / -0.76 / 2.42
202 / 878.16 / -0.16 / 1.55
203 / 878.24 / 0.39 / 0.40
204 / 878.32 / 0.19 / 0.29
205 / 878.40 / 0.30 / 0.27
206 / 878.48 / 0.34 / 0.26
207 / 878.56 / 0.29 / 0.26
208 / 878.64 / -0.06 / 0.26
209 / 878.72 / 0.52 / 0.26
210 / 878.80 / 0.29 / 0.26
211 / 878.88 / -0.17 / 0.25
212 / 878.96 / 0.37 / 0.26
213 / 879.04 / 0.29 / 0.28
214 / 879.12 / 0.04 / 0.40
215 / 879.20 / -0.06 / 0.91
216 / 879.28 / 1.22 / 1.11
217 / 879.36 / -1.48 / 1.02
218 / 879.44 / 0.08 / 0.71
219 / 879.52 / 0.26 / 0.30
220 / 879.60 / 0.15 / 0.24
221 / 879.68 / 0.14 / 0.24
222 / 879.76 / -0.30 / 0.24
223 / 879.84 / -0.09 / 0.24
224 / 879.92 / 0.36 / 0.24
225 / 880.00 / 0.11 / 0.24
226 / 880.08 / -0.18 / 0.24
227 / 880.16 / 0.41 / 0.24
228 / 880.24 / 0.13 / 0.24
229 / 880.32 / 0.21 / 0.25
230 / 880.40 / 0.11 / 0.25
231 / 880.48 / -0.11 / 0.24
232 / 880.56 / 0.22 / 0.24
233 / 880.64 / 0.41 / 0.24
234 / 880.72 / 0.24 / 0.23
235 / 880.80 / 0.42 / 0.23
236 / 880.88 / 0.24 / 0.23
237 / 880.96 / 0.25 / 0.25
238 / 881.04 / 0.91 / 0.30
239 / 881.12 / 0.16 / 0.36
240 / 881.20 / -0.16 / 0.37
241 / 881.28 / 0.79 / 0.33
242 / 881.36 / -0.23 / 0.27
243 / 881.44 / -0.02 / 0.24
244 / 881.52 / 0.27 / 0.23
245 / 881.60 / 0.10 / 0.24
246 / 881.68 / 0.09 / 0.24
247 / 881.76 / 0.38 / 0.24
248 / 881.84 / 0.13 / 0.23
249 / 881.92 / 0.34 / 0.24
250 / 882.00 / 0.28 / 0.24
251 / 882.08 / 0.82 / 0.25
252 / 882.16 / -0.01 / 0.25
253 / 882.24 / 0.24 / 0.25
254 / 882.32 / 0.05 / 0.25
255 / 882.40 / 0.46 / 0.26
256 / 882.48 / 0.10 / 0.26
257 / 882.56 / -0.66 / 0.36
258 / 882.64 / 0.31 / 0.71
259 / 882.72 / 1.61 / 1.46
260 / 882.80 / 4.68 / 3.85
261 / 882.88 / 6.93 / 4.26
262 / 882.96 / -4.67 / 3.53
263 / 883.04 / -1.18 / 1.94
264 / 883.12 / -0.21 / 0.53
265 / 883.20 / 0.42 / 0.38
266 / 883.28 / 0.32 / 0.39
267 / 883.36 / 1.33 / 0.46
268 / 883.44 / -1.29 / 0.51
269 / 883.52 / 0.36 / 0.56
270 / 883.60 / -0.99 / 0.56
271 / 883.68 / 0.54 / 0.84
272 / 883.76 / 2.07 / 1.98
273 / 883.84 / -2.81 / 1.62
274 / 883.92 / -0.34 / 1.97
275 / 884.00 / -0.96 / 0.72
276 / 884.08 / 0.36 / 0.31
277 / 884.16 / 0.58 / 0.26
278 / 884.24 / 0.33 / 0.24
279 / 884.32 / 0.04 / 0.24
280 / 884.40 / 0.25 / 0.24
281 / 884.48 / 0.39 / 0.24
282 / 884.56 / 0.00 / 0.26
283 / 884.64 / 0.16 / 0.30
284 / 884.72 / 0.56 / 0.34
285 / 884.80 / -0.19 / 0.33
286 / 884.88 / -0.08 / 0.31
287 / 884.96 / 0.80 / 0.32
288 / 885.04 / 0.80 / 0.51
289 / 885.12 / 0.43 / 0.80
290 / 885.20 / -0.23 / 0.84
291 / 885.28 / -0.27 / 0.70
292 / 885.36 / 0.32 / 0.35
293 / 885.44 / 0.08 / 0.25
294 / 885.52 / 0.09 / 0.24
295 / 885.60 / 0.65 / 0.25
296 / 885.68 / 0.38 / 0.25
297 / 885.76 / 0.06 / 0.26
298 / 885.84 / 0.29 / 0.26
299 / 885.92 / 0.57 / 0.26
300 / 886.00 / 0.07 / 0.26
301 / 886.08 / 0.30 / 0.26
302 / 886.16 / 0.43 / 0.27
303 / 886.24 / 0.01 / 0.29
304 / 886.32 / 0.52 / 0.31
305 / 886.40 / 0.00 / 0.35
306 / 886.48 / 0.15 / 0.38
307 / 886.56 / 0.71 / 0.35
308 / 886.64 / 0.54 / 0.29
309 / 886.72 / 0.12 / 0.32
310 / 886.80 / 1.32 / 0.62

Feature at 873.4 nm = [O II]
